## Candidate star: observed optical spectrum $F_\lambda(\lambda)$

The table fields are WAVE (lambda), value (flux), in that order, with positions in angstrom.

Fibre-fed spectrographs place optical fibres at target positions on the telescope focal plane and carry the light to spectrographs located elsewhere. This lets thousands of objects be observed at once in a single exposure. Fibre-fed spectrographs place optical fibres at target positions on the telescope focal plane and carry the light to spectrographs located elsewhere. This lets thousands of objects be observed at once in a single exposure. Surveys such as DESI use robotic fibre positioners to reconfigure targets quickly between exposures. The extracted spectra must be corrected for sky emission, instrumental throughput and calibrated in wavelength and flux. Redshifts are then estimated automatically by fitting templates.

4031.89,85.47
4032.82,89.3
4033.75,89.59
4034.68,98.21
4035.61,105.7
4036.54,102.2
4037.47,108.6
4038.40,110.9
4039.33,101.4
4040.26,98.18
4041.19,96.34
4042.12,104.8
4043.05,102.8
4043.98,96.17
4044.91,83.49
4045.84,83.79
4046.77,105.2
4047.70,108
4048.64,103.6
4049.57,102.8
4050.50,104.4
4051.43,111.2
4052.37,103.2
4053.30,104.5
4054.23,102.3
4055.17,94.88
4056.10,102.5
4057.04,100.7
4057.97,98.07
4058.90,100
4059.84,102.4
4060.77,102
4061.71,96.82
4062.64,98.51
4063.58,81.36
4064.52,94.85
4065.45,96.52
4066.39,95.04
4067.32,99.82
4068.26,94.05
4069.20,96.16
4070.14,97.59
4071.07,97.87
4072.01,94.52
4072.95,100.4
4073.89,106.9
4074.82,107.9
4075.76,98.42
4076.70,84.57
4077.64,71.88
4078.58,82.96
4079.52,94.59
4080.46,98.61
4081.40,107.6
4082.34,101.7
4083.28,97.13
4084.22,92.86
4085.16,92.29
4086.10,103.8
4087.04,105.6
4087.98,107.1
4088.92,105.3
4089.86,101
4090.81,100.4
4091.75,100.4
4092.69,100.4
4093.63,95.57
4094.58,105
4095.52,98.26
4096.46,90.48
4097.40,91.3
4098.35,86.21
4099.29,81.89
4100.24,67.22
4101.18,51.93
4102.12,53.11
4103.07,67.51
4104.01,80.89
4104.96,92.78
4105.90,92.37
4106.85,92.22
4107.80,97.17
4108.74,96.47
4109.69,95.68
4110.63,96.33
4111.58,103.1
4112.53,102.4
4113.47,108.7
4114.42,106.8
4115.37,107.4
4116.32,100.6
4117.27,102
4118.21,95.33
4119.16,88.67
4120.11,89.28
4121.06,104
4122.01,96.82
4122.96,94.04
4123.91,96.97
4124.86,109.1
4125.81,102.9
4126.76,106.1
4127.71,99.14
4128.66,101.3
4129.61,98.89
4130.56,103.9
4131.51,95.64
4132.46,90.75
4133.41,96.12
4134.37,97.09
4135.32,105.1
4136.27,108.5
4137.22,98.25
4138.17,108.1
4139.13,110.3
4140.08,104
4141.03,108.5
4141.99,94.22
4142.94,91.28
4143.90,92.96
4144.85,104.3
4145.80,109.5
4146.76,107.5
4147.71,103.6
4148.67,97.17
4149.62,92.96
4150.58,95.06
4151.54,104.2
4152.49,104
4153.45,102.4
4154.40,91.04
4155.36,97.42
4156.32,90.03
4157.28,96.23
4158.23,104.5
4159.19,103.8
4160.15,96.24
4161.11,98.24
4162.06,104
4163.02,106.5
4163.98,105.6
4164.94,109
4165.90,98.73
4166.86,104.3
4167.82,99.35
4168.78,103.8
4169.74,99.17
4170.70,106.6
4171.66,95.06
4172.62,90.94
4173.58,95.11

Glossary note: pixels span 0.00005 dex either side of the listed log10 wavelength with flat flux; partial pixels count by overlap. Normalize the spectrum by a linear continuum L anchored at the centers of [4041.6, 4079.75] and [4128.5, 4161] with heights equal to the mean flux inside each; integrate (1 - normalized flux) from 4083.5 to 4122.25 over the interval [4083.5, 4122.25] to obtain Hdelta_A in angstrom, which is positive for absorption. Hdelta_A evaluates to 2.0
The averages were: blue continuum 97.8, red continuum 100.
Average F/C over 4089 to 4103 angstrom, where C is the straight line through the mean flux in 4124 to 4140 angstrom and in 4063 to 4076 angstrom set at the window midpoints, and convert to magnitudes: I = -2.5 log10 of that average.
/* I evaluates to 0.139 mag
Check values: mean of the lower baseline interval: 97.2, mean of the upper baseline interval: 102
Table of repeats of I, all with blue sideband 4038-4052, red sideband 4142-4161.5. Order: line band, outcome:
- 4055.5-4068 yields 0.03 mag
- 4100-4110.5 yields 0.22 mag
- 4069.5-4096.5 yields 0.02 mag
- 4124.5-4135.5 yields -0.01 mag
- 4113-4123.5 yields 0.00 mag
